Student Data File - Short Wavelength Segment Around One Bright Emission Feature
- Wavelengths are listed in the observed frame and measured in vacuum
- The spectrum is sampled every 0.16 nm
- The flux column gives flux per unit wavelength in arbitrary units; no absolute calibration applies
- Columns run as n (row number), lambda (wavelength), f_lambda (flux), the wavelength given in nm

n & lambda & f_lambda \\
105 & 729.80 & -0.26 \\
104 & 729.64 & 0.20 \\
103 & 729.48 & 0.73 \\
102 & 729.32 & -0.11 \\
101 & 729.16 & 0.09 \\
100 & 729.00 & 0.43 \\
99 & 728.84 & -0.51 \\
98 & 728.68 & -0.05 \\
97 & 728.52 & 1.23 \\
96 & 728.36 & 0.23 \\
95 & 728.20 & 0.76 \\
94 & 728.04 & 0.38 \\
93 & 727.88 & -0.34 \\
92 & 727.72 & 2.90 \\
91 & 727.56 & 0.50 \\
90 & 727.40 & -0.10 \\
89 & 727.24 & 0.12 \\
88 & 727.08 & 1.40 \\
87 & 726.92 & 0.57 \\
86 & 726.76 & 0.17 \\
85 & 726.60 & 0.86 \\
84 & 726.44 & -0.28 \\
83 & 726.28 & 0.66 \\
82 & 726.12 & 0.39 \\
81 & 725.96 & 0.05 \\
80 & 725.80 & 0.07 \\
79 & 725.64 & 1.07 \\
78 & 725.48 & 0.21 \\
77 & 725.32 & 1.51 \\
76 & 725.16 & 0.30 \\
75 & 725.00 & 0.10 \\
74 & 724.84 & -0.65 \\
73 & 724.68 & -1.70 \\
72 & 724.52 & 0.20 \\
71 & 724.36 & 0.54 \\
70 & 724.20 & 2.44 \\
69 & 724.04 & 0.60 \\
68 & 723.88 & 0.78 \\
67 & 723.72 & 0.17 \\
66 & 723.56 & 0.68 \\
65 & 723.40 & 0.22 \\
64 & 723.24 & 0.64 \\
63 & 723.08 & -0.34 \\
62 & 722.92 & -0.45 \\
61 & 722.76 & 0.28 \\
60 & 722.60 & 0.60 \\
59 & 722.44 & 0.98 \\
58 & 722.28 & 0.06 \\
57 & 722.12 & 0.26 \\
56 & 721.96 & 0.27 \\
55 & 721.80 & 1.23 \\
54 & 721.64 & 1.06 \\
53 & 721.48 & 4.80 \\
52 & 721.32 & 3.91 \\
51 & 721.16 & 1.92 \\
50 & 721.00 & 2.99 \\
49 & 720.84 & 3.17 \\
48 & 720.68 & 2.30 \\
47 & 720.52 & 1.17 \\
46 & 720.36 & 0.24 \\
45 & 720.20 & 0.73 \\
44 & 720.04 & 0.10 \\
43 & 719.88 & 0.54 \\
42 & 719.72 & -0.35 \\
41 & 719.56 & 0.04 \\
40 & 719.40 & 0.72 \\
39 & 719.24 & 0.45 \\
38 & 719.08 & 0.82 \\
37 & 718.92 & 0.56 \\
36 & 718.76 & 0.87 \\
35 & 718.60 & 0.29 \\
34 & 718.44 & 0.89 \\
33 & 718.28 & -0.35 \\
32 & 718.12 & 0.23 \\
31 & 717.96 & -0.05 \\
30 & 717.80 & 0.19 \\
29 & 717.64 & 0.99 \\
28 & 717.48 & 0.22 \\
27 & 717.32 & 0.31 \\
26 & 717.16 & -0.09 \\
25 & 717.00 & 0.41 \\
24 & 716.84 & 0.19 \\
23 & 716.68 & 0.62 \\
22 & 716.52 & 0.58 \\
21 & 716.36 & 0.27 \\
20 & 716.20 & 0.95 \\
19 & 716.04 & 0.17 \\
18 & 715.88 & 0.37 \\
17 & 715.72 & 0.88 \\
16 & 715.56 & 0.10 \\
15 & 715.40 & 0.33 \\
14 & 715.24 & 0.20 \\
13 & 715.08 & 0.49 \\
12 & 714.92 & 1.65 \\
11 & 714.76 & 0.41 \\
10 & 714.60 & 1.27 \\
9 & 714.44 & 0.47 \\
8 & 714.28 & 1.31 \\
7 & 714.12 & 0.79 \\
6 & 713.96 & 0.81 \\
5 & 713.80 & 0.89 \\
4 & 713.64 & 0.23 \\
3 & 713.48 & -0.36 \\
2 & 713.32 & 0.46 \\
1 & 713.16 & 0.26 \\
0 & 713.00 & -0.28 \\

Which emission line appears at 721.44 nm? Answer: [O II]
